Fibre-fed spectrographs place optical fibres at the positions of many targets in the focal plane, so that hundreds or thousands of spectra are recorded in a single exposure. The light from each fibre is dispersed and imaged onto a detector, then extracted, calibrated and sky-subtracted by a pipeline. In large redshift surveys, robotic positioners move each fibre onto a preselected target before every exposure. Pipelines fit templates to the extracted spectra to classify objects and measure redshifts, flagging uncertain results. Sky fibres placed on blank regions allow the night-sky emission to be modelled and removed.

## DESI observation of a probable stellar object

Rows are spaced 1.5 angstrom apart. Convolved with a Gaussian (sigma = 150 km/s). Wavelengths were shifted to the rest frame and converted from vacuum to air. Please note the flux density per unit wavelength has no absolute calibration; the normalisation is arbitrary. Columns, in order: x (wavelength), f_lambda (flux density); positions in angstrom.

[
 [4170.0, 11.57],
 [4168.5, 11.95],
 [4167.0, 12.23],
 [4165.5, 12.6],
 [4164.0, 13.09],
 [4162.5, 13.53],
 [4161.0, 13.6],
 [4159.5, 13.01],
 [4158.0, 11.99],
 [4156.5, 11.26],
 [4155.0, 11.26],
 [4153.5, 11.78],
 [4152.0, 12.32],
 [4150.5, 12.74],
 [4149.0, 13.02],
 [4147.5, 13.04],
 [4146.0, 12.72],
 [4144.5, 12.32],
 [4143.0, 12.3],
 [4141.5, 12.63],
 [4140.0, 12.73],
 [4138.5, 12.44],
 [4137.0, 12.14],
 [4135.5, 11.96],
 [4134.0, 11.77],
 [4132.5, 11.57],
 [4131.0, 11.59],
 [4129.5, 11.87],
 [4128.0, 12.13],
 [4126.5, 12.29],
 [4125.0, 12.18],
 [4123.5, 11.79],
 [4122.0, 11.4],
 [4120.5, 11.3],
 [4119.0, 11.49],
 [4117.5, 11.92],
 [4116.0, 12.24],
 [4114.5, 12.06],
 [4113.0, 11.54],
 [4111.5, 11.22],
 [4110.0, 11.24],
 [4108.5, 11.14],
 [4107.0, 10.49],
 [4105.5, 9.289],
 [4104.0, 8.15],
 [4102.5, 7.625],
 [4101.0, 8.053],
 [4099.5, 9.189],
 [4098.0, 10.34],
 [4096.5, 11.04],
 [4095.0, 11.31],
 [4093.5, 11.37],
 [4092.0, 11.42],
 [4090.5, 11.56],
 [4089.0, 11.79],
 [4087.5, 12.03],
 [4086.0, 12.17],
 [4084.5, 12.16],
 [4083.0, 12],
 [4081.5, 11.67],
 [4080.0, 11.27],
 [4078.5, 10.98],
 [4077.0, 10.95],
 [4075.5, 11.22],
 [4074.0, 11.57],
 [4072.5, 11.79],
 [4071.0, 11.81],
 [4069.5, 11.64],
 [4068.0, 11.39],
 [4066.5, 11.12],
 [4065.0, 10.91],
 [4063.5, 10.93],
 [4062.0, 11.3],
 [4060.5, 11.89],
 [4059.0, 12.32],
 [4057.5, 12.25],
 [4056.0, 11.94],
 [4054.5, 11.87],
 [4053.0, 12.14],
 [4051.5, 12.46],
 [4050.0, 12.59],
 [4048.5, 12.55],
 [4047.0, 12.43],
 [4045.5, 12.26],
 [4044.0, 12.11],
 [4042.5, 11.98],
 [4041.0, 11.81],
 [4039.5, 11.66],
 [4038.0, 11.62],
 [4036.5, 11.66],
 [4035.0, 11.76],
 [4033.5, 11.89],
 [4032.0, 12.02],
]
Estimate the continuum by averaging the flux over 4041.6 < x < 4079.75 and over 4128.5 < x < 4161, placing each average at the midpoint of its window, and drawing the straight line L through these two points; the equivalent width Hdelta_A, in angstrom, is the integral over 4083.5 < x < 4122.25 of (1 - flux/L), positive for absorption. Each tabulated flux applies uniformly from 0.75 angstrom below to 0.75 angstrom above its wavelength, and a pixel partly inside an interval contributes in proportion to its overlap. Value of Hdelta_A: 3.55 angstrom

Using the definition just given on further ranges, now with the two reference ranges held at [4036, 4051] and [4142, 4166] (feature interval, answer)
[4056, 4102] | 3.46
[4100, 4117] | 2.84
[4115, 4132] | 0.79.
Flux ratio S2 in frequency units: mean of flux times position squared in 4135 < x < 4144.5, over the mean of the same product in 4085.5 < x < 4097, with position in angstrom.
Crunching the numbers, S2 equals 1.09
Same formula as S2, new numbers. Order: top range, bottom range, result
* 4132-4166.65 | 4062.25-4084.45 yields 1.13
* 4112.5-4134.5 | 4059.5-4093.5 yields 1.05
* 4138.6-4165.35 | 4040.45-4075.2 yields 1.11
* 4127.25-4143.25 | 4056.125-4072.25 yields 1.08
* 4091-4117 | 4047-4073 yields 0.90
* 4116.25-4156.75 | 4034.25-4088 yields 1.06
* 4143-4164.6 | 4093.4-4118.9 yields 1.22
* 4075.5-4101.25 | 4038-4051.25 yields 0.94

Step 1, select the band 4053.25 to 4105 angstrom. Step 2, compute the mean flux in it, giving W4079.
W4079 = 11.1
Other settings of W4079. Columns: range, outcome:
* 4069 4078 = 11.5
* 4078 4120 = 11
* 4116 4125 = 11.7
